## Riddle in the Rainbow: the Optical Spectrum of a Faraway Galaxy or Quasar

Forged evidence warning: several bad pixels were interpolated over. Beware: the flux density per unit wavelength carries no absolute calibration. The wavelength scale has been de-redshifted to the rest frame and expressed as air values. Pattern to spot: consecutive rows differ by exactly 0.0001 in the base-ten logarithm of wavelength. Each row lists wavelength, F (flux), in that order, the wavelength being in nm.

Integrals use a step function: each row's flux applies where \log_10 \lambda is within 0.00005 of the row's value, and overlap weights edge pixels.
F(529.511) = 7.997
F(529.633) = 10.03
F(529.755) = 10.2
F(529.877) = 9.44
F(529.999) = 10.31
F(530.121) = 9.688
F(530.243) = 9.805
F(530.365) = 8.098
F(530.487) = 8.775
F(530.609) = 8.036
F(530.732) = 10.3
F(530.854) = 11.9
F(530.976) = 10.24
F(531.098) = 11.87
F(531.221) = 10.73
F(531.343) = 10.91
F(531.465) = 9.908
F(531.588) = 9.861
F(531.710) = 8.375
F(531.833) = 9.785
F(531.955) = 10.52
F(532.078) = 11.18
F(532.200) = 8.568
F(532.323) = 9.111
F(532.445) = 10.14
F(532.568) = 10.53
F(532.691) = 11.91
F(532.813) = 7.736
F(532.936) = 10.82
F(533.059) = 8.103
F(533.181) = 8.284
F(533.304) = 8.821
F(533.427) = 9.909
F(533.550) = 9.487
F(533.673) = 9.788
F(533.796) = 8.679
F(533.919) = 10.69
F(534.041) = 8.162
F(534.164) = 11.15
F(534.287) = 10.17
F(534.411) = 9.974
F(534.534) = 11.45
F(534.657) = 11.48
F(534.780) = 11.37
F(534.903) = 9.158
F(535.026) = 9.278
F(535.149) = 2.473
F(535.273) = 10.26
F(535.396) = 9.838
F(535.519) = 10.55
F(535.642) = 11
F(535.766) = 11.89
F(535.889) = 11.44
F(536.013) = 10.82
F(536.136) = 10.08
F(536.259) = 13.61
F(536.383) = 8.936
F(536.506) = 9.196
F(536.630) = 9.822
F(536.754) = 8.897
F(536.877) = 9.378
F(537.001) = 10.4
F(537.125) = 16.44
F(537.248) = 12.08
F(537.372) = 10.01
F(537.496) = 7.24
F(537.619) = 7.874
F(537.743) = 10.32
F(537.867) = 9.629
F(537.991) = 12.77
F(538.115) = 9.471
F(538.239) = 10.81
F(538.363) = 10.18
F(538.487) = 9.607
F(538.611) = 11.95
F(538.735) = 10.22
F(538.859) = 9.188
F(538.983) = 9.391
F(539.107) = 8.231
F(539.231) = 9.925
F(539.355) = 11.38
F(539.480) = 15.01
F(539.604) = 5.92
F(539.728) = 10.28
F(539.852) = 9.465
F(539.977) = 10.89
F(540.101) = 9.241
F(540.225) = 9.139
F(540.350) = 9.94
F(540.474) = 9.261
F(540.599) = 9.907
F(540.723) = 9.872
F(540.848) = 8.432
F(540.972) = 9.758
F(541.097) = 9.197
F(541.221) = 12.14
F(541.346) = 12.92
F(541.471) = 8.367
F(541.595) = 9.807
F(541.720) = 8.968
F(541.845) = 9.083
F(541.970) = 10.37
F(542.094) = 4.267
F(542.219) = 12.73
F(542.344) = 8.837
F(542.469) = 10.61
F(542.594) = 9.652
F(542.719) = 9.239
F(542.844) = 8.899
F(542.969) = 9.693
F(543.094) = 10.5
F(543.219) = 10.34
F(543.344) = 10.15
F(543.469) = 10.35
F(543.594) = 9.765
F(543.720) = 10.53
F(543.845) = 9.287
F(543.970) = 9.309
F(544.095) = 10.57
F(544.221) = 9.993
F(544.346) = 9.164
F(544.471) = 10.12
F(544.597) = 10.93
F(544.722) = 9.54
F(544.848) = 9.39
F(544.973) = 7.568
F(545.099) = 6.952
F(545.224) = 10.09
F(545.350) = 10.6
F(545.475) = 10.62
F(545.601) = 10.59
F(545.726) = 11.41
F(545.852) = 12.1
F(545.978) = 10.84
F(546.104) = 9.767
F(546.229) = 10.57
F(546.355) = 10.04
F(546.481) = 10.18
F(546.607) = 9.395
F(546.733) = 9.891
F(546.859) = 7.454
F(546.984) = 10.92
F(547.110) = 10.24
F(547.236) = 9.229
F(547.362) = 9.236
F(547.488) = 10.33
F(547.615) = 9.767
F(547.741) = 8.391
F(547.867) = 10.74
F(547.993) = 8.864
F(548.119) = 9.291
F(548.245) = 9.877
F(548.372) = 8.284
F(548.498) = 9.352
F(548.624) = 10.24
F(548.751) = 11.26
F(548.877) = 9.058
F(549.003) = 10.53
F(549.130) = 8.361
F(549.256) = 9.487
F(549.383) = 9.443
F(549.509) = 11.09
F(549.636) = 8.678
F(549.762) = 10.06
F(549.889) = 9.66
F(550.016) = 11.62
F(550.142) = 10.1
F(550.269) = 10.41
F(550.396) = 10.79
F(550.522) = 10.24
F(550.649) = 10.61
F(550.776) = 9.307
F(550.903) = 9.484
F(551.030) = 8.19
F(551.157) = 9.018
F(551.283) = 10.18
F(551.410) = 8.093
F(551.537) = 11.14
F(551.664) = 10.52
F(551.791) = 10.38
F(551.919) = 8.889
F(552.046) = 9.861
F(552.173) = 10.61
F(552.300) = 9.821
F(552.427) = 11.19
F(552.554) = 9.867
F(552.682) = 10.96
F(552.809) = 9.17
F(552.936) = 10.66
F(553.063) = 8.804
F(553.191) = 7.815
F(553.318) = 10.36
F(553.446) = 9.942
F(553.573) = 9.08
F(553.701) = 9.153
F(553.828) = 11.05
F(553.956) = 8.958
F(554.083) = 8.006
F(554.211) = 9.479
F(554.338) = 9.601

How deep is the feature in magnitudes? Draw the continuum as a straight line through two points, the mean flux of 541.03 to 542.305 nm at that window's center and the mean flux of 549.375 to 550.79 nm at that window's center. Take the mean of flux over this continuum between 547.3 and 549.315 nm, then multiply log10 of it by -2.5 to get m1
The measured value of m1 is 0.062 mag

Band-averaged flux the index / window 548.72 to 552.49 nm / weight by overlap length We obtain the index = 9.93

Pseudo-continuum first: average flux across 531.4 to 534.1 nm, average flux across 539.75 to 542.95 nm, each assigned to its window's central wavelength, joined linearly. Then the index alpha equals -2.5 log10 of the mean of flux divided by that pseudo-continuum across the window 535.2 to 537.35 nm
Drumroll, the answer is -0.13 mag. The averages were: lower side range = 9.57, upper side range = 9.65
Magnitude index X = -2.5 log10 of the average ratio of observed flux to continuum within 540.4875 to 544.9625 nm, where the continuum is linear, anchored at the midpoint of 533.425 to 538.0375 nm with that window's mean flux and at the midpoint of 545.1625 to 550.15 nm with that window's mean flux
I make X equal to 0.029 mag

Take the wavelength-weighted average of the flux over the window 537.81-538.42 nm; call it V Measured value 10.6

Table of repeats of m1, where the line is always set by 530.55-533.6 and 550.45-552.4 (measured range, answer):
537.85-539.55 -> -0.08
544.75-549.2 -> 0.01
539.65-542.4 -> 0.02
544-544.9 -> -0.01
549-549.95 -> 0.02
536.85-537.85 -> -0.07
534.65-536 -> 0.00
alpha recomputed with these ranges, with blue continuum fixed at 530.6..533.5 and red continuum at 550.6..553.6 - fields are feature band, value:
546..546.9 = 0.01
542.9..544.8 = -0.02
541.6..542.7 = 0.06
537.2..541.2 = 0.00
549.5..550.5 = -0.05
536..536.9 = -0.02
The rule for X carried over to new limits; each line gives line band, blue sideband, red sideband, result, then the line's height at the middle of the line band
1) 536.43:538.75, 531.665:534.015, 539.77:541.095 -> -0.08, 9.58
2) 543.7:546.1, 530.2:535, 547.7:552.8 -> -0.01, 9.86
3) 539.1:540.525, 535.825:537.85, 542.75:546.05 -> 0.03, 10.2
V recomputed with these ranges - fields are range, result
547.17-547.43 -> 9.27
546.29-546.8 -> 9.85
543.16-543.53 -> 10.3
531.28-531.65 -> 10.2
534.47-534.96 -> 10.9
